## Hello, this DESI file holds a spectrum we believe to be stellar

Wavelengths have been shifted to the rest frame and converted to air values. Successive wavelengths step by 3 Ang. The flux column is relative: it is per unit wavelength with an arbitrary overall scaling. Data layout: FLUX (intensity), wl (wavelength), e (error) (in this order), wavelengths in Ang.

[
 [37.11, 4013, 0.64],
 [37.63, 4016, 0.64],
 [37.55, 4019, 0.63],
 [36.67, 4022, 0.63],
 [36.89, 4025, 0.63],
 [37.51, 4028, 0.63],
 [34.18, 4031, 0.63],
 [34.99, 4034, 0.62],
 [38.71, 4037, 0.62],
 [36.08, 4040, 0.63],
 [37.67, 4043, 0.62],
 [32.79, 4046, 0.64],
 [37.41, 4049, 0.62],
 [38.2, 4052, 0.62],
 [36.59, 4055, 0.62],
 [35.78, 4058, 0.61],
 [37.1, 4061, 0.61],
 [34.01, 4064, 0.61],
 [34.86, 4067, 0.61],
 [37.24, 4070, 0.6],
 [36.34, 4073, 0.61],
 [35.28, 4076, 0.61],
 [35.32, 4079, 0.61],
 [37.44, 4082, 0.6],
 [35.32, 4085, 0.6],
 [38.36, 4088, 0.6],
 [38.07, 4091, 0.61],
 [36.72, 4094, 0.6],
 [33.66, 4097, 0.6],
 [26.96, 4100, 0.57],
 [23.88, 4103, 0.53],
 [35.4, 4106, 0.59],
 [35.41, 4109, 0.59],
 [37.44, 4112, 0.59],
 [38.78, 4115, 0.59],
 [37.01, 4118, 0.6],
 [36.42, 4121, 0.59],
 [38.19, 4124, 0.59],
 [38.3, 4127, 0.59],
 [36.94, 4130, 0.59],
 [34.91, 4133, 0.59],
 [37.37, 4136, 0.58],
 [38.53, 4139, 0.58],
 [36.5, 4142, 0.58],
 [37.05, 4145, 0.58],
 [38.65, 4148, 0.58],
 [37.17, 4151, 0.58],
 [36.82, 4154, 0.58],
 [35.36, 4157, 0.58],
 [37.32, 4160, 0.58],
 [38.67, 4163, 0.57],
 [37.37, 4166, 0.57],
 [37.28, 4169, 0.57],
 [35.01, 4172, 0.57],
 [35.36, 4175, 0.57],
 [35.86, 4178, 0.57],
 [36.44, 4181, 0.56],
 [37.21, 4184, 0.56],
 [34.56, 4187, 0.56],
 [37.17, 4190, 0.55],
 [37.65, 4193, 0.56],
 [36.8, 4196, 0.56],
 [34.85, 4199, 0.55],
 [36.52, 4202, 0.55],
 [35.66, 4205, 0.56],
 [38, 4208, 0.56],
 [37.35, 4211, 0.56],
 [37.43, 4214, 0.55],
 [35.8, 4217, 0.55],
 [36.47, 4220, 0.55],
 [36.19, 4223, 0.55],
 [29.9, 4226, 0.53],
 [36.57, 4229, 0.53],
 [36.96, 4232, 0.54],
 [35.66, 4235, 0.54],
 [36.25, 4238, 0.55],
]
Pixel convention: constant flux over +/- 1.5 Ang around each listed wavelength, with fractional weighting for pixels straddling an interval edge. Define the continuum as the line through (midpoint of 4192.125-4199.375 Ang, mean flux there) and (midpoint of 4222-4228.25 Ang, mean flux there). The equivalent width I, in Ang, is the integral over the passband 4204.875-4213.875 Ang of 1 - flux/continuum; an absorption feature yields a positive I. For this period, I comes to -0.6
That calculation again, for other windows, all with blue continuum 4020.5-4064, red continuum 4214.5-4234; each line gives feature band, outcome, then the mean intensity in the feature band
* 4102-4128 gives 0.13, 35.8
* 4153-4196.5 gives -1.09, 36.6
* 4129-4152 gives -0.82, 37.1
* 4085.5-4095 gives -0.36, 37.5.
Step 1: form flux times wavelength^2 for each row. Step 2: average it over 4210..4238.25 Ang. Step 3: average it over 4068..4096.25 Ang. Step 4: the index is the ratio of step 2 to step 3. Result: 1.05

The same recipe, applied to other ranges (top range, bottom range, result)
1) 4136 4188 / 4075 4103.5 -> 1.11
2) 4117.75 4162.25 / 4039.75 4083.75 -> 1.07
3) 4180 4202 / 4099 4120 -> 1.12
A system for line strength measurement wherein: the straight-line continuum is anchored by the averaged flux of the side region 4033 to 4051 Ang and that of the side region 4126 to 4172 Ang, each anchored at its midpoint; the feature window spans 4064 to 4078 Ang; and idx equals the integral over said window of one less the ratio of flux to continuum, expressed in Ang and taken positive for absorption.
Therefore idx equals 0.3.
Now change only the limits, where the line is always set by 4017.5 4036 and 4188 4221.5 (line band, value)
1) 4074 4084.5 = 0.14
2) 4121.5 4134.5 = -0.18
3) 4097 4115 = 1.95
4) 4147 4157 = -0.16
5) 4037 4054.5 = -0.11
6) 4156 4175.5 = -0.06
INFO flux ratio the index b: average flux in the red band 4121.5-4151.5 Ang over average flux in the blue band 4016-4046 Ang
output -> 1.02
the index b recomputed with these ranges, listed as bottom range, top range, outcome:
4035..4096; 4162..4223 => 1.00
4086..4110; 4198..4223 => 1.09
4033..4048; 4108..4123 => 1.03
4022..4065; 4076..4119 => 0.96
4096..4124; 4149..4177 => 1.08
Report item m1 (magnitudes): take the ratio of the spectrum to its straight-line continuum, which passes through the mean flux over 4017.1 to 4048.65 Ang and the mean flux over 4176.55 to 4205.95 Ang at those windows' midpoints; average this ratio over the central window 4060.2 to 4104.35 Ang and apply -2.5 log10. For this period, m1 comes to 0.05 mag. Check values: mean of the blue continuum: 36.4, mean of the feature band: 34.7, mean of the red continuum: 36.3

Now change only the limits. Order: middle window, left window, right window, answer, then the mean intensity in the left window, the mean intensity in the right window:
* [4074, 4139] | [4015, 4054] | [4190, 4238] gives 0.02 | 36.6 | 36.2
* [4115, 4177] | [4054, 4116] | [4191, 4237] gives -0.04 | 35.2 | 36.1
